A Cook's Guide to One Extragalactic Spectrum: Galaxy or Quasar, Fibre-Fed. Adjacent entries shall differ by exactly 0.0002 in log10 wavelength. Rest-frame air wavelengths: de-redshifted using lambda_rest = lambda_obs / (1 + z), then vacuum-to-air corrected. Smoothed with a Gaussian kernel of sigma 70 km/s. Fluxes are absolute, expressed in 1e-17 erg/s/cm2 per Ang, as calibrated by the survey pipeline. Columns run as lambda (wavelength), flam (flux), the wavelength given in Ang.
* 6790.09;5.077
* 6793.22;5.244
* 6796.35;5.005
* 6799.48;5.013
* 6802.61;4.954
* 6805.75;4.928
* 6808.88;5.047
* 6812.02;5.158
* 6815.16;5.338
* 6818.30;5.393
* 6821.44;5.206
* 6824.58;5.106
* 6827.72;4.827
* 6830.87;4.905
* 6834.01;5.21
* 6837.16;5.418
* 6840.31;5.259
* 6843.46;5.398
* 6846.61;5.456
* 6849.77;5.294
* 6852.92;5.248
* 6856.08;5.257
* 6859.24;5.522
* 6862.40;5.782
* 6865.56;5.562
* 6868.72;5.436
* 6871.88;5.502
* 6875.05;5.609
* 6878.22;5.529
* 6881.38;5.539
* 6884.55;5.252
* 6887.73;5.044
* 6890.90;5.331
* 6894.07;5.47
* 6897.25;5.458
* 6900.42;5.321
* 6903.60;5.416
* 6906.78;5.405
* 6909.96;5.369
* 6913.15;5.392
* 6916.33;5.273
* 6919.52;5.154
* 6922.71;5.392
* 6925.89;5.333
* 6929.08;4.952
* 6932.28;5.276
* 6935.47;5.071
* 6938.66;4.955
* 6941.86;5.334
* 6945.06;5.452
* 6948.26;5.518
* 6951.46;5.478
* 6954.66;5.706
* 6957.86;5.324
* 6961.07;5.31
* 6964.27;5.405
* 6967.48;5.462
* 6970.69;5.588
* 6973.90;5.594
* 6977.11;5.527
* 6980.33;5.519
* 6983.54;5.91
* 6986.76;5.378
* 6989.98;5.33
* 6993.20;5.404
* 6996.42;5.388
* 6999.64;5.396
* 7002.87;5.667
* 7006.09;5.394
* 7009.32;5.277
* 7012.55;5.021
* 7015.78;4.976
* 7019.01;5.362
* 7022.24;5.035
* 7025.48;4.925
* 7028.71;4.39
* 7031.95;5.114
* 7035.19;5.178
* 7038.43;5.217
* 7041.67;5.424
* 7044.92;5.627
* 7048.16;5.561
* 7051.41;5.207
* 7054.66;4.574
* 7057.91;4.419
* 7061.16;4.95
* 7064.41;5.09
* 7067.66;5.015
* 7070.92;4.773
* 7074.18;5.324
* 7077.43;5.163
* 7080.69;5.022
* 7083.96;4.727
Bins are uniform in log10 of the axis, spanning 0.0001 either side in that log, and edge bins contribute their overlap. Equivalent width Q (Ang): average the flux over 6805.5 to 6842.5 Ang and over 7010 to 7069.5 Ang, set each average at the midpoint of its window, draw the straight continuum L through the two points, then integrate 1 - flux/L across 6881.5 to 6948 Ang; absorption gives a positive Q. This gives -2.2 Ang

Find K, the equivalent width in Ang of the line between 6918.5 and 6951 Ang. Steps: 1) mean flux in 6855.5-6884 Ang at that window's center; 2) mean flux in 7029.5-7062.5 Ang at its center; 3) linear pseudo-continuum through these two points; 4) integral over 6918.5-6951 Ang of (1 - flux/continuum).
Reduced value 0.7 Ang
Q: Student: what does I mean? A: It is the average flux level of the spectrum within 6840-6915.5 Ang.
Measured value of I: 5.41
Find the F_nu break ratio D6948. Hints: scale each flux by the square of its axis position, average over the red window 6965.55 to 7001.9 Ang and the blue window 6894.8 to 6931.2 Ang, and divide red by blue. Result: 1.1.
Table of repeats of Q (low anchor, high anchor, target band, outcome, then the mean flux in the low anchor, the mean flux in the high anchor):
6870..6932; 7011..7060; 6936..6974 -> -1.3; 5.35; 5.07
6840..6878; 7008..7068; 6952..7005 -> -3.0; 5.45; 5.07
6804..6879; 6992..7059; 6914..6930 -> 0.0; 5.3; 5.17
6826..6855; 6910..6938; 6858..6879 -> -1.4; 5.22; 5.23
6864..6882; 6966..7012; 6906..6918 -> 0.3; 5.53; 5.48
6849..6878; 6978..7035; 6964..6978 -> -0.5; 5.48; 5.26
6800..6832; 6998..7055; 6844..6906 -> -3.7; 5.09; 5.2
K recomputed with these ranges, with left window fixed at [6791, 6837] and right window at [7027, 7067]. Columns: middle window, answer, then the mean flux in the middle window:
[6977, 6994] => -1.5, 5.51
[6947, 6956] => -0.9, 5.57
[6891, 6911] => -1.2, 5.4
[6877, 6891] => -0.7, 5.34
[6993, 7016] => -1.2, 5.33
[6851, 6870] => -1.4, 5.47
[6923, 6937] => -0.3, 5.18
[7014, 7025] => -0.1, 5.1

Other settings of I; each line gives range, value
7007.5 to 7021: 5.16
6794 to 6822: 5.12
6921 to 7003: 5.41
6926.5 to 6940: 5.09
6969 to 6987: 5.6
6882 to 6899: 5.32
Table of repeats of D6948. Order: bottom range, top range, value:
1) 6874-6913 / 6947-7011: 1.04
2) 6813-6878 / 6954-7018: 1.06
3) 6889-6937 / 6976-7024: 1.04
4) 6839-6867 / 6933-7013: 1.04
